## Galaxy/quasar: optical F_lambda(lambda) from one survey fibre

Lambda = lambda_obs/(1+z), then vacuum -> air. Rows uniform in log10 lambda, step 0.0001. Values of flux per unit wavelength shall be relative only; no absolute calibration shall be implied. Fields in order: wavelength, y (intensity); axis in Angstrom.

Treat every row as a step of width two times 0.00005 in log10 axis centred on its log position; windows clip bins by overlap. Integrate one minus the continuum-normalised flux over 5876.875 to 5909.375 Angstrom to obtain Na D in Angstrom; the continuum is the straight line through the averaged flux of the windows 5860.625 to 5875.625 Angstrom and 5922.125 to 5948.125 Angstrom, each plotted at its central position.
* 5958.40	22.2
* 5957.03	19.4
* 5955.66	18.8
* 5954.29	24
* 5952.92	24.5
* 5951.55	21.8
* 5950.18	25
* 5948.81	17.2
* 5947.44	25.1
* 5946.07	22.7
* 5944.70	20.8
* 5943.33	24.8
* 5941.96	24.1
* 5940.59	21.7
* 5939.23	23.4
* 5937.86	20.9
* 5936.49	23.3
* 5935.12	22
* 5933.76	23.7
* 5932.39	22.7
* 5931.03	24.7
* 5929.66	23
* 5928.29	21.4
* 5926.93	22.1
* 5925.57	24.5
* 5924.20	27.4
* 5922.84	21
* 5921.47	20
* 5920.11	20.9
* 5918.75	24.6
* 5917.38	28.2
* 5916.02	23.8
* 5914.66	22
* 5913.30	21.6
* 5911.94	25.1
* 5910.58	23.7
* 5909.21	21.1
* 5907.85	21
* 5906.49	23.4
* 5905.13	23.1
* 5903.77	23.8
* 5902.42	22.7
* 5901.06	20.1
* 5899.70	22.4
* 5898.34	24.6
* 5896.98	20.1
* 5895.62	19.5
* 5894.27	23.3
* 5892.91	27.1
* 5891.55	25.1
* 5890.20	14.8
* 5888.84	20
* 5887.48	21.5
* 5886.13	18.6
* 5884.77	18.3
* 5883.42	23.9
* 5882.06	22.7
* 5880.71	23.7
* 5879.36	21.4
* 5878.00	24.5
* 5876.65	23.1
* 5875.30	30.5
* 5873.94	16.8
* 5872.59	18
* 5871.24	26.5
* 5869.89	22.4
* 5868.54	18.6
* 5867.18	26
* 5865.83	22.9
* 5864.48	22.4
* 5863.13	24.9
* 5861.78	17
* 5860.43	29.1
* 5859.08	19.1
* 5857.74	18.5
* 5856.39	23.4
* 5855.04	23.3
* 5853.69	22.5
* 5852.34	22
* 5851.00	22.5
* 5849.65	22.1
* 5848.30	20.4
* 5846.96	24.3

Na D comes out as 0.97 Angstrom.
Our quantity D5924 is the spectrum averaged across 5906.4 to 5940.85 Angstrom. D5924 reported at 23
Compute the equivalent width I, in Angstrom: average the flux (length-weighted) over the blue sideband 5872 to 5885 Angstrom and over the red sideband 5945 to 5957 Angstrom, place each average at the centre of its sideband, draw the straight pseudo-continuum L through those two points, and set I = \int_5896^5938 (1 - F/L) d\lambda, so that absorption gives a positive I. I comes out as -1.1 Angstrom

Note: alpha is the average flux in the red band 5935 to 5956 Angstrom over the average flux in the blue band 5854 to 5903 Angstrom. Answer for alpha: 1.0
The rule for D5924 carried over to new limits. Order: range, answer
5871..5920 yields 22.5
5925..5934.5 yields 23.2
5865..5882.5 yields 22.9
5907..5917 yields 22.8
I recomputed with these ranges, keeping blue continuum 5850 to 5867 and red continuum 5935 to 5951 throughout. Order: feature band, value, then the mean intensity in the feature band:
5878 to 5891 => 1.0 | 20.8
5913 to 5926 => -0.5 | 23.4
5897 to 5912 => -0.1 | 22.6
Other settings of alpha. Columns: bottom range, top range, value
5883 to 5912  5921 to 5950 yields 1.04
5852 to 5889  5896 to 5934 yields 1.03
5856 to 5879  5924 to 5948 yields 1.03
